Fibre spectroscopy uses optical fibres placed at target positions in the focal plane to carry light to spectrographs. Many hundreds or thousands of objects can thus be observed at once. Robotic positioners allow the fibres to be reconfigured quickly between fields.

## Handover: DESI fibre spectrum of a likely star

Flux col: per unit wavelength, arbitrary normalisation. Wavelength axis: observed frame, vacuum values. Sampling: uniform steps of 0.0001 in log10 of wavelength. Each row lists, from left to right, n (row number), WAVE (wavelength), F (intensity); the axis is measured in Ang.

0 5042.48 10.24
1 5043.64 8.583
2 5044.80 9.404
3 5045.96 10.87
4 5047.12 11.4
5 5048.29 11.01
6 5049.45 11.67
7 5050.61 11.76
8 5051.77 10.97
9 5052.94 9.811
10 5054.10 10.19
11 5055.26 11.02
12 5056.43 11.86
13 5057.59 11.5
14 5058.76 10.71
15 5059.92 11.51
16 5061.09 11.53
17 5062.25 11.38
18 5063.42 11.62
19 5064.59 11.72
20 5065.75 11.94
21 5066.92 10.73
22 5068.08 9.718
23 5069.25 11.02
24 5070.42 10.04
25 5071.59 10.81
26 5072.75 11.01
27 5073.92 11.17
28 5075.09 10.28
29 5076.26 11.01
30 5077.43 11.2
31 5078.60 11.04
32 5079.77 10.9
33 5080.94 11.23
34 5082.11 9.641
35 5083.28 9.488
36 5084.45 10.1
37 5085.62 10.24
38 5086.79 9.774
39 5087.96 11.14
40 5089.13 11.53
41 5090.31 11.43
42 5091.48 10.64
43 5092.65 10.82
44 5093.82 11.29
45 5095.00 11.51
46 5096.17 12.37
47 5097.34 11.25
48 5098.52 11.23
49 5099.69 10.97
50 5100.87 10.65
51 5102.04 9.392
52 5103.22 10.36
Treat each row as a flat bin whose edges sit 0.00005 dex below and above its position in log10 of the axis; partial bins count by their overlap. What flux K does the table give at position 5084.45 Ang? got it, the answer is 10.1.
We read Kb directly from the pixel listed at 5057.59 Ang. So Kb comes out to 11.5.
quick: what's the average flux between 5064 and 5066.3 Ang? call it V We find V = 11.8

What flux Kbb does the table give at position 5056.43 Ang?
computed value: 11.86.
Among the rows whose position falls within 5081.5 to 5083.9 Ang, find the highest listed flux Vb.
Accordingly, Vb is 9.641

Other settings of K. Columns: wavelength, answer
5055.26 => 11.02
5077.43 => 11.2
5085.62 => 10.24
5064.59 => 11.72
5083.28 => 9.488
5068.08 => 9.718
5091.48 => 10.64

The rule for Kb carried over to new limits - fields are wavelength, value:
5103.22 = 10.36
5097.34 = 11.25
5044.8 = 9.404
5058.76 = 10.71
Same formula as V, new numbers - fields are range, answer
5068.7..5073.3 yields 10.7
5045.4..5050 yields 11.2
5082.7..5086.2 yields 9.95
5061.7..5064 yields 11.5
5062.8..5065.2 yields 11.7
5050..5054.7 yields 10.7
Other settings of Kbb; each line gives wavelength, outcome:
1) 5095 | 11.51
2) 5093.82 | 11.29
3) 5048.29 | 11.01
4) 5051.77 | 10.97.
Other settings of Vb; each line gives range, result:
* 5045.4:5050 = 11.67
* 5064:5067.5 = 11.94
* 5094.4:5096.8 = 12.37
